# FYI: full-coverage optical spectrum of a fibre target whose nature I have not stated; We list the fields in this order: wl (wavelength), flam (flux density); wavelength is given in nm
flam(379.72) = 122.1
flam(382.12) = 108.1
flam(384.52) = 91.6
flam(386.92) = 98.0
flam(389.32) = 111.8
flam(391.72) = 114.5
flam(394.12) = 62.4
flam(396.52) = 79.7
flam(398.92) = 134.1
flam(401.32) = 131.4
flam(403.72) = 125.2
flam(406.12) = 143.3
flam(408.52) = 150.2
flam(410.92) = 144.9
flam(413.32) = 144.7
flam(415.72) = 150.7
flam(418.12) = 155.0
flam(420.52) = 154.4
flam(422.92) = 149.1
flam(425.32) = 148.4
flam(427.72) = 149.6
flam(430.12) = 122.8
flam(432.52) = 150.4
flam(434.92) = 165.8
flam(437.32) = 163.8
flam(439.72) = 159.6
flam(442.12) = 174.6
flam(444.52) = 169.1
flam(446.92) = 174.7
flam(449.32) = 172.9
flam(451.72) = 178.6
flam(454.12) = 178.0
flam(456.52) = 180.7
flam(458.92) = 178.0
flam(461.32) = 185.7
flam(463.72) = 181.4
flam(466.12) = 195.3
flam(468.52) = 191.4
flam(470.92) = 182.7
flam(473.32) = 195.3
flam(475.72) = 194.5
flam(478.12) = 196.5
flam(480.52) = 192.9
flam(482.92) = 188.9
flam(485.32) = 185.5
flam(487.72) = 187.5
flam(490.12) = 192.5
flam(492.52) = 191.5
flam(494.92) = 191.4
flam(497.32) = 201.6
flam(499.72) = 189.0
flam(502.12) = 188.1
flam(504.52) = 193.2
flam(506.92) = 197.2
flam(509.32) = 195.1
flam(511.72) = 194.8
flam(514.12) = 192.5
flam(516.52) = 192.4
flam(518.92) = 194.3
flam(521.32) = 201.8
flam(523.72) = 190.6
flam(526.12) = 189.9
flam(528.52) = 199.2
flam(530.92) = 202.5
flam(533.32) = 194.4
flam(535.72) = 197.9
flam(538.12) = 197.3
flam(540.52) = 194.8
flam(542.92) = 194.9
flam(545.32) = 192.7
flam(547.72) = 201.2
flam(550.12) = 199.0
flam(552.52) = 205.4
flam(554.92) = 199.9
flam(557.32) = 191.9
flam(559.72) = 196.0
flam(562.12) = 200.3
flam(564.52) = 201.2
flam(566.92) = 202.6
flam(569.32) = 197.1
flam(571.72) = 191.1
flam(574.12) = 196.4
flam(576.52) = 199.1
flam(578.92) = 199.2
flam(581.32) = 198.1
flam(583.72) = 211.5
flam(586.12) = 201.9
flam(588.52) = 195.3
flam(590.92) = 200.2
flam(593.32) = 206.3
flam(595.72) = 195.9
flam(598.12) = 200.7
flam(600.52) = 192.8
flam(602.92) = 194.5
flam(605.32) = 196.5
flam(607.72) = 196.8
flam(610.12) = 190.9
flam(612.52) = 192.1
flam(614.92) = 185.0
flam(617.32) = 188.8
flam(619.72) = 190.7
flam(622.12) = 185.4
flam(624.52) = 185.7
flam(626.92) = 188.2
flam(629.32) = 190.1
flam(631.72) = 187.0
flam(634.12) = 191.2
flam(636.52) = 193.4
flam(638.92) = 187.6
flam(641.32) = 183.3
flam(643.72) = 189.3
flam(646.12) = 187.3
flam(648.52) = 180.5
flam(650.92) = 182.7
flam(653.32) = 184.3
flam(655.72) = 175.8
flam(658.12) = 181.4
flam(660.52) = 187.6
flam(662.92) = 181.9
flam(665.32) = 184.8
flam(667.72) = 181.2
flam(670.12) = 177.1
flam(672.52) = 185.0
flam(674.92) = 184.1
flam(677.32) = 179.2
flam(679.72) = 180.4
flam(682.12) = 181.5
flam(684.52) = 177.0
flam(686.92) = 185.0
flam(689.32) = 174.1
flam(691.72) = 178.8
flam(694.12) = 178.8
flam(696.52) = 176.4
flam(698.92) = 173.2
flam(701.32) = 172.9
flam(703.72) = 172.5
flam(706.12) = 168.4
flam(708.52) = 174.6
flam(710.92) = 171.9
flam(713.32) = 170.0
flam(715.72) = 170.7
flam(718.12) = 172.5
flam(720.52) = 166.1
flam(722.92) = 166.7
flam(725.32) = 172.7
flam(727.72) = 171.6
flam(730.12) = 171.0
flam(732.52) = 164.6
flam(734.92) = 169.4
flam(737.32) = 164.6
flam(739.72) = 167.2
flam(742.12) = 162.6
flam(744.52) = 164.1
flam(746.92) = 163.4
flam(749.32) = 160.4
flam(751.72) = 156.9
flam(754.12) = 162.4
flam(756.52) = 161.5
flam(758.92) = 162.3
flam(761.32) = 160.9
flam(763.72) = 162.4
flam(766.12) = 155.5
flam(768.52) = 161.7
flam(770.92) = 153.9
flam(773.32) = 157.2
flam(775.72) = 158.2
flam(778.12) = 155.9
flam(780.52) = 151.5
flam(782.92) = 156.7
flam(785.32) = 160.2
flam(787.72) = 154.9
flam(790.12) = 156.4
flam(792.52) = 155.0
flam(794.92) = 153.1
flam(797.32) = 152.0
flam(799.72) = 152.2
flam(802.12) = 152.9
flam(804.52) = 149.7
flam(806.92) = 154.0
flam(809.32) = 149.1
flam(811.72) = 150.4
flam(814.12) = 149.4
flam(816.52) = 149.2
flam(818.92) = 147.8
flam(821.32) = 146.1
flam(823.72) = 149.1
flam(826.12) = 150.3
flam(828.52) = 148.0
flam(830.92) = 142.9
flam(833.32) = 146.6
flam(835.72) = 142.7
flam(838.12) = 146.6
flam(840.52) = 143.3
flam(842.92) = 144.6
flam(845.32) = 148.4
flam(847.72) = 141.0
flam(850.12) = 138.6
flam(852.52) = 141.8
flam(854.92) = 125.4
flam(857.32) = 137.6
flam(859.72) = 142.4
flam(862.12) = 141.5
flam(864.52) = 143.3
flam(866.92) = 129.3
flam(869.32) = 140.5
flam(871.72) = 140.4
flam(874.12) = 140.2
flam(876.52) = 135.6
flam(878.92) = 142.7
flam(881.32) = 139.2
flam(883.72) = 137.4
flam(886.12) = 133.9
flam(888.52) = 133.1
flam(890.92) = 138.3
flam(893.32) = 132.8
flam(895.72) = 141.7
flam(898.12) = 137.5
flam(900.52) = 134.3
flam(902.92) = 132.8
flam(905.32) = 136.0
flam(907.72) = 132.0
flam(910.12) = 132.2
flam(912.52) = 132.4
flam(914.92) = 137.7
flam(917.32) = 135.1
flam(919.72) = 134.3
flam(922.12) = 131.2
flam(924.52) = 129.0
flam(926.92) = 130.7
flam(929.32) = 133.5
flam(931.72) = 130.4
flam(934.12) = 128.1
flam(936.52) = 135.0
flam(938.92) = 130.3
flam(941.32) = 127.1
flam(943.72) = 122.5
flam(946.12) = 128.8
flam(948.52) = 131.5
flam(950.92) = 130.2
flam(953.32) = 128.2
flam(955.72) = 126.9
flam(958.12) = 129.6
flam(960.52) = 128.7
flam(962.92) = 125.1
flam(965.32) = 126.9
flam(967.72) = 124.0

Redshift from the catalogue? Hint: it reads 0.000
